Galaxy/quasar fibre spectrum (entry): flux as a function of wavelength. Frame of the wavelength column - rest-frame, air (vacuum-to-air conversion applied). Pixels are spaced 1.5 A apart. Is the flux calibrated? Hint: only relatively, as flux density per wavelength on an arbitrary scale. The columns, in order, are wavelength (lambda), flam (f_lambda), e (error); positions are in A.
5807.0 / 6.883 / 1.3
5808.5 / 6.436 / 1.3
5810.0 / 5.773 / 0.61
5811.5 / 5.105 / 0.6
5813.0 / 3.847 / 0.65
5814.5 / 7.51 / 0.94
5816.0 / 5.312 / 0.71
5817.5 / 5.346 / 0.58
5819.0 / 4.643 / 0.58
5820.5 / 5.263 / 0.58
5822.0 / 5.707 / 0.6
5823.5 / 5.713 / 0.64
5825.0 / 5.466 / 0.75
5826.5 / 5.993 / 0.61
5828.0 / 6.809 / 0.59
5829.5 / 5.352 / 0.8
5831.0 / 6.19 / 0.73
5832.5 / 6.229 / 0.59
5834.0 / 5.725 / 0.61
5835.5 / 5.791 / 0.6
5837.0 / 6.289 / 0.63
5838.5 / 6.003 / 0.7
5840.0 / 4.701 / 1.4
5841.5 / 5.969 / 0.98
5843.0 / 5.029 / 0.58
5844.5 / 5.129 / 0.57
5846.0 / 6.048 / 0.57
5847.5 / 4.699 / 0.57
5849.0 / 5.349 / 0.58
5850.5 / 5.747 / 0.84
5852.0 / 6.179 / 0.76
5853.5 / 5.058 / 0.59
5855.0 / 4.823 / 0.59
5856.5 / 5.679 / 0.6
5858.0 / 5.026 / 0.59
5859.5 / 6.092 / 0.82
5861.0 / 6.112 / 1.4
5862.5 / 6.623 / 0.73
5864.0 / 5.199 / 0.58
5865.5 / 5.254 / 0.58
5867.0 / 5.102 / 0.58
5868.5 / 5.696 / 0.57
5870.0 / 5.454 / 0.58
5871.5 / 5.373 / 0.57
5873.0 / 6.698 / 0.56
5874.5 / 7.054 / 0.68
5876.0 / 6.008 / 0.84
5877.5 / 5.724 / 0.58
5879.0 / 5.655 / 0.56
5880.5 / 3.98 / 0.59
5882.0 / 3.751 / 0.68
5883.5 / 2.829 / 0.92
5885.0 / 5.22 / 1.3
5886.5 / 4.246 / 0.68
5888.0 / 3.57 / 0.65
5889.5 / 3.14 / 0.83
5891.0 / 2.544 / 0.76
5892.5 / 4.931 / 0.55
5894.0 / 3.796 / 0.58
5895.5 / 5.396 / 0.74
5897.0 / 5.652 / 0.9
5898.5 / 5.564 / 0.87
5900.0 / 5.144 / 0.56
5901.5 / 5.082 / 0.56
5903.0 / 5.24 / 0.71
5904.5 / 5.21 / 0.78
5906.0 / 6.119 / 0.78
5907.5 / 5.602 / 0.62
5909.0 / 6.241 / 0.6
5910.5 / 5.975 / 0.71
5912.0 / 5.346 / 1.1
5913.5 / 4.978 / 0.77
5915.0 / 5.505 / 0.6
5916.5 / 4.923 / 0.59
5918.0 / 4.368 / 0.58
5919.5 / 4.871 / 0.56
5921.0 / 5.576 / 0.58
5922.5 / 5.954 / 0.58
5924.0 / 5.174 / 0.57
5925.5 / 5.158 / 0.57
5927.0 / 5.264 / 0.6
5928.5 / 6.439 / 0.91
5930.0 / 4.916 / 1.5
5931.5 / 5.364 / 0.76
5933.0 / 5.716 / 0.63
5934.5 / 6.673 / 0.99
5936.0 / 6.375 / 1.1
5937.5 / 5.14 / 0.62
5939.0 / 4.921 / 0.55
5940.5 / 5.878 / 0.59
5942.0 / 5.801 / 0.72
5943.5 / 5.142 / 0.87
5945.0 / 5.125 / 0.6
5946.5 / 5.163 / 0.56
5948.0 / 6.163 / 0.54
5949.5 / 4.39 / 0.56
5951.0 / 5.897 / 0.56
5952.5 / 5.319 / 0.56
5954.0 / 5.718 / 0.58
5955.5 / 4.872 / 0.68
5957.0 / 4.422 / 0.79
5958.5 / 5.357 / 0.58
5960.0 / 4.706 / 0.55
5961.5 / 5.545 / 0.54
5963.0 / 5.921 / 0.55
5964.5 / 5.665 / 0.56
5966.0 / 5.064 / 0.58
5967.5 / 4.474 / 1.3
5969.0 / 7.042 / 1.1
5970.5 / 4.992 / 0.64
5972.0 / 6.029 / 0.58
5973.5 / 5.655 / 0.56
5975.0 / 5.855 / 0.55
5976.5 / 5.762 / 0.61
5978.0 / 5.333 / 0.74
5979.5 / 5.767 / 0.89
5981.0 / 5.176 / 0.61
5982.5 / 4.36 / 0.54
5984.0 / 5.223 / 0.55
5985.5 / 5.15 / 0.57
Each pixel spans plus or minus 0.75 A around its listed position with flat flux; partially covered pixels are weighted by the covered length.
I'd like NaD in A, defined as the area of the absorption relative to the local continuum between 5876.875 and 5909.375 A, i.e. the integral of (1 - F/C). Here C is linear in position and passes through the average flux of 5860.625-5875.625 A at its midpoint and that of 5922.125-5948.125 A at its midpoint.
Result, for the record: 5.7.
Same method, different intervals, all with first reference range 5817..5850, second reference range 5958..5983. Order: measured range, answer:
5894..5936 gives 0.59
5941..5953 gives 0.23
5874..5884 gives 1.01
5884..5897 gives 3.24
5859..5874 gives -0.53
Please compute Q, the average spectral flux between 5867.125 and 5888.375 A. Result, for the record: 5.12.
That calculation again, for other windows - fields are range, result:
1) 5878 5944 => 5.1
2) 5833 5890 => 5.33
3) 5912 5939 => 5.42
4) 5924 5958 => 5.44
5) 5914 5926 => 5.19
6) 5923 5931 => 5.41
